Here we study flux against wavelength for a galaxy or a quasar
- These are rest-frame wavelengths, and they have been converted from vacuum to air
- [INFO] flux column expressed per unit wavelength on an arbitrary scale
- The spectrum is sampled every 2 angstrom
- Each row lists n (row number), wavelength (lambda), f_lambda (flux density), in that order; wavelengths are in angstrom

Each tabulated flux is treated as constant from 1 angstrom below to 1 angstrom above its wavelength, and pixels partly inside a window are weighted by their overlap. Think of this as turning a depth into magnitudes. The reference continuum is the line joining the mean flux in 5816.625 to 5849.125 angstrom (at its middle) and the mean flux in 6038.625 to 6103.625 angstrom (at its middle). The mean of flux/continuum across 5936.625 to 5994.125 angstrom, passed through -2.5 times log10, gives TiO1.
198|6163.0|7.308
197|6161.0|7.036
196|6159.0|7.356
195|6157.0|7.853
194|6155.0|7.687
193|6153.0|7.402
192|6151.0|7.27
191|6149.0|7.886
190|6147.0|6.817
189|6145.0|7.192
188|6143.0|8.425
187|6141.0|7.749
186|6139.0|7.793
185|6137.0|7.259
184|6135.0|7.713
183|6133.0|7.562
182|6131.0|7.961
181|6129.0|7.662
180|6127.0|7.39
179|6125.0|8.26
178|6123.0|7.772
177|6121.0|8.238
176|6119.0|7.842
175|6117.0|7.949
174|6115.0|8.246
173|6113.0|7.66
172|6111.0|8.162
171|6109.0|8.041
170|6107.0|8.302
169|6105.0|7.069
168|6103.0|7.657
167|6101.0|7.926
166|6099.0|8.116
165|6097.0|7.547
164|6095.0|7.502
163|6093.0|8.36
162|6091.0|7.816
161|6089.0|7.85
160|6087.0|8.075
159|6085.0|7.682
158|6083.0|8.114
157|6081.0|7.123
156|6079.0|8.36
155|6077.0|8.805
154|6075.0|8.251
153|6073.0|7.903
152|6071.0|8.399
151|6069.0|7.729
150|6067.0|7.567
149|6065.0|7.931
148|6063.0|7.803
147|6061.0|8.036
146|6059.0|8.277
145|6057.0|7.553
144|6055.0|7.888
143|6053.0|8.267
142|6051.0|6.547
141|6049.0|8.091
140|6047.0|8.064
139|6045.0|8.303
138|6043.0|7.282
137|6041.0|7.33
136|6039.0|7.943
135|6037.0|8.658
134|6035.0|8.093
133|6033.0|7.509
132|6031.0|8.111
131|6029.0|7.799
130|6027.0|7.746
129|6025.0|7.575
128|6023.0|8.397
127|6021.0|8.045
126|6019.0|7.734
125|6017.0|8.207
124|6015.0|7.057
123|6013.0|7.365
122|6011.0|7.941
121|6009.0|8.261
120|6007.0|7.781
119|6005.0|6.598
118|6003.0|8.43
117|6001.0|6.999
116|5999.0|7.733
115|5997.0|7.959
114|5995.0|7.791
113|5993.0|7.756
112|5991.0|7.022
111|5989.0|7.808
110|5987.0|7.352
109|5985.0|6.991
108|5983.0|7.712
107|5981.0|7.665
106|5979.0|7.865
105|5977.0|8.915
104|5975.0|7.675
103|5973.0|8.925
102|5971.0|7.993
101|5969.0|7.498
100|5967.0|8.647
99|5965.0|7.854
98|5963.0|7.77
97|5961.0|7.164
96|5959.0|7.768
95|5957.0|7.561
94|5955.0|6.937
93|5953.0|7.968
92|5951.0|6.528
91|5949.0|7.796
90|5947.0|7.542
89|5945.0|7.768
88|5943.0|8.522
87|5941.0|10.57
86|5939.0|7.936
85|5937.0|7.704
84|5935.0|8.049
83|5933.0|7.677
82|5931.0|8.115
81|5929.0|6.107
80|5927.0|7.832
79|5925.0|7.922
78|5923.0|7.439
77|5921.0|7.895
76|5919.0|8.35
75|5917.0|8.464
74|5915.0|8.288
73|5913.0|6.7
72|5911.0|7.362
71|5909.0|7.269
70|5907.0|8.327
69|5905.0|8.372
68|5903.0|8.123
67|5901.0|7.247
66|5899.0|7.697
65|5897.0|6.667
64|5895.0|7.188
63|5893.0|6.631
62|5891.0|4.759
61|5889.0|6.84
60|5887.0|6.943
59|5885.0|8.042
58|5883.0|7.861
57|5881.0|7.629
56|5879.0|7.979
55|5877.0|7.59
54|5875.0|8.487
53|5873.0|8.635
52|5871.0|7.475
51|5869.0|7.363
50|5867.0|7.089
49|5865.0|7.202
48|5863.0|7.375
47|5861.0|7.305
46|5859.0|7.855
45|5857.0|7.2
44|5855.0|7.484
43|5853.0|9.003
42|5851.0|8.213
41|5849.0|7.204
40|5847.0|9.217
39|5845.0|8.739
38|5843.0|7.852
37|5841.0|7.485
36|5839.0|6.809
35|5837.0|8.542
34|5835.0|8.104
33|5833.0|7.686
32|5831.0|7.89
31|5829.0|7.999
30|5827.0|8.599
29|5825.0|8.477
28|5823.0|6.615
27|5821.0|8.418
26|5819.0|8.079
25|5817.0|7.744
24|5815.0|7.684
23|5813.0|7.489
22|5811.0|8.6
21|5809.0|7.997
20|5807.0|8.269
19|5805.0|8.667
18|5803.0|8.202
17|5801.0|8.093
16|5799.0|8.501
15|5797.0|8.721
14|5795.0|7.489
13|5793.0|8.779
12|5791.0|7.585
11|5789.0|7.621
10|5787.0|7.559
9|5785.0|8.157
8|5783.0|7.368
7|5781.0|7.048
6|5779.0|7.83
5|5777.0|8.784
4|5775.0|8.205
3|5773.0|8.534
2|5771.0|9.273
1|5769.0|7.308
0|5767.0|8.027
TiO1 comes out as 0.01 mag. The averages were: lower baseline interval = 7.99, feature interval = 7.84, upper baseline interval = 7.88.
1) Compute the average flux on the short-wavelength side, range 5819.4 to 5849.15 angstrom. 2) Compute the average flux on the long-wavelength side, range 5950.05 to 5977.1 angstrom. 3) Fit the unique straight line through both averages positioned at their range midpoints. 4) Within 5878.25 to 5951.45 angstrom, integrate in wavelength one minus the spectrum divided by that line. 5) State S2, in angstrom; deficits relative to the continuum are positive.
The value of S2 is 2.05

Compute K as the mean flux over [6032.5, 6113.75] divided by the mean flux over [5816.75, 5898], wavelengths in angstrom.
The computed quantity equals 1.03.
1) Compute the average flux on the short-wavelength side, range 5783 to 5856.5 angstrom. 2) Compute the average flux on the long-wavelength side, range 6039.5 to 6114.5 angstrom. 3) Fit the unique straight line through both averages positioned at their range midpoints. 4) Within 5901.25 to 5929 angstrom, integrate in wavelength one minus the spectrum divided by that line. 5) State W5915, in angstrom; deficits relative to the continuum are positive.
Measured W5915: 0.6 angstrom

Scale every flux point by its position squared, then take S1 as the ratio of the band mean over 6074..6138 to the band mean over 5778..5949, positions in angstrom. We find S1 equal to 1.1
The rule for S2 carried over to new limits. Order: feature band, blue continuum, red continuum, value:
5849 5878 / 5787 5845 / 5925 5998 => 0.8 angstrom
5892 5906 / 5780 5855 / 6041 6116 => 1.0 angstrom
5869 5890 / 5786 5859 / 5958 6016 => 0.5 angstrom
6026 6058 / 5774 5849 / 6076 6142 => 0.3 angstrom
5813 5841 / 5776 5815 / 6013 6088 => 0.5 angstrom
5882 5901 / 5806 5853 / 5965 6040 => 2.3 angstrom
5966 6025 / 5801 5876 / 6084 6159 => 0.3 angstrom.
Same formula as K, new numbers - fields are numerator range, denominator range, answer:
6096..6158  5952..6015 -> 1.00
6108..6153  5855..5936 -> 1.03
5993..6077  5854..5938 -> 1.04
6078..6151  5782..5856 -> 0.97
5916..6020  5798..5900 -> 1.00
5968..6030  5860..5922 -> 1.03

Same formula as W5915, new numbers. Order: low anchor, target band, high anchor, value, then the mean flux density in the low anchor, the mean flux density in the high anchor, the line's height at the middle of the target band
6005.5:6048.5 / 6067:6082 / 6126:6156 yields -0.59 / 7.85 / 7.58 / 7.74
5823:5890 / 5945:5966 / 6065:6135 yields 0.92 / 7.81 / 7.91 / 7.85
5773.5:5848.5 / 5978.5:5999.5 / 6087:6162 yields 0.72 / 8.02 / 7.74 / 7.86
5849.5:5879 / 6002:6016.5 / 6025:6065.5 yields 0.33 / 7.73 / 7.85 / 7.83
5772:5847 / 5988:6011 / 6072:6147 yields 0.75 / 8.02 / 7.86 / 7.92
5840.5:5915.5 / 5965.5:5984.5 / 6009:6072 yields -0.77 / 7.59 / 7.85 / 7.75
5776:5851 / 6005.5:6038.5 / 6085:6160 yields -0.13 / 8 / 7.77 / 7.84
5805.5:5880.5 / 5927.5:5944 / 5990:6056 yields -0.53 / 7.89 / 7.77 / 7.83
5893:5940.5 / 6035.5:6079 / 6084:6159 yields -1.13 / 7.69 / 7.77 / 7.75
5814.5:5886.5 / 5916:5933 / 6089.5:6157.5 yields 0.15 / 7.85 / 7.77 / 7.83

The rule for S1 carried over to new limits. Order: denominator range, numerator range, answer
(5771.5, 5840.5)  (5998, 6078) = 1.06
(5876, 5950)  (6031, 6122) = 1.09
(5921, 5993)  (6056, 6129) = 1.06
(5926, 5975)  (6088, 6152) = 1.05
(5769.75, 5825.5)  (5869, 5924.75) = 0.97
